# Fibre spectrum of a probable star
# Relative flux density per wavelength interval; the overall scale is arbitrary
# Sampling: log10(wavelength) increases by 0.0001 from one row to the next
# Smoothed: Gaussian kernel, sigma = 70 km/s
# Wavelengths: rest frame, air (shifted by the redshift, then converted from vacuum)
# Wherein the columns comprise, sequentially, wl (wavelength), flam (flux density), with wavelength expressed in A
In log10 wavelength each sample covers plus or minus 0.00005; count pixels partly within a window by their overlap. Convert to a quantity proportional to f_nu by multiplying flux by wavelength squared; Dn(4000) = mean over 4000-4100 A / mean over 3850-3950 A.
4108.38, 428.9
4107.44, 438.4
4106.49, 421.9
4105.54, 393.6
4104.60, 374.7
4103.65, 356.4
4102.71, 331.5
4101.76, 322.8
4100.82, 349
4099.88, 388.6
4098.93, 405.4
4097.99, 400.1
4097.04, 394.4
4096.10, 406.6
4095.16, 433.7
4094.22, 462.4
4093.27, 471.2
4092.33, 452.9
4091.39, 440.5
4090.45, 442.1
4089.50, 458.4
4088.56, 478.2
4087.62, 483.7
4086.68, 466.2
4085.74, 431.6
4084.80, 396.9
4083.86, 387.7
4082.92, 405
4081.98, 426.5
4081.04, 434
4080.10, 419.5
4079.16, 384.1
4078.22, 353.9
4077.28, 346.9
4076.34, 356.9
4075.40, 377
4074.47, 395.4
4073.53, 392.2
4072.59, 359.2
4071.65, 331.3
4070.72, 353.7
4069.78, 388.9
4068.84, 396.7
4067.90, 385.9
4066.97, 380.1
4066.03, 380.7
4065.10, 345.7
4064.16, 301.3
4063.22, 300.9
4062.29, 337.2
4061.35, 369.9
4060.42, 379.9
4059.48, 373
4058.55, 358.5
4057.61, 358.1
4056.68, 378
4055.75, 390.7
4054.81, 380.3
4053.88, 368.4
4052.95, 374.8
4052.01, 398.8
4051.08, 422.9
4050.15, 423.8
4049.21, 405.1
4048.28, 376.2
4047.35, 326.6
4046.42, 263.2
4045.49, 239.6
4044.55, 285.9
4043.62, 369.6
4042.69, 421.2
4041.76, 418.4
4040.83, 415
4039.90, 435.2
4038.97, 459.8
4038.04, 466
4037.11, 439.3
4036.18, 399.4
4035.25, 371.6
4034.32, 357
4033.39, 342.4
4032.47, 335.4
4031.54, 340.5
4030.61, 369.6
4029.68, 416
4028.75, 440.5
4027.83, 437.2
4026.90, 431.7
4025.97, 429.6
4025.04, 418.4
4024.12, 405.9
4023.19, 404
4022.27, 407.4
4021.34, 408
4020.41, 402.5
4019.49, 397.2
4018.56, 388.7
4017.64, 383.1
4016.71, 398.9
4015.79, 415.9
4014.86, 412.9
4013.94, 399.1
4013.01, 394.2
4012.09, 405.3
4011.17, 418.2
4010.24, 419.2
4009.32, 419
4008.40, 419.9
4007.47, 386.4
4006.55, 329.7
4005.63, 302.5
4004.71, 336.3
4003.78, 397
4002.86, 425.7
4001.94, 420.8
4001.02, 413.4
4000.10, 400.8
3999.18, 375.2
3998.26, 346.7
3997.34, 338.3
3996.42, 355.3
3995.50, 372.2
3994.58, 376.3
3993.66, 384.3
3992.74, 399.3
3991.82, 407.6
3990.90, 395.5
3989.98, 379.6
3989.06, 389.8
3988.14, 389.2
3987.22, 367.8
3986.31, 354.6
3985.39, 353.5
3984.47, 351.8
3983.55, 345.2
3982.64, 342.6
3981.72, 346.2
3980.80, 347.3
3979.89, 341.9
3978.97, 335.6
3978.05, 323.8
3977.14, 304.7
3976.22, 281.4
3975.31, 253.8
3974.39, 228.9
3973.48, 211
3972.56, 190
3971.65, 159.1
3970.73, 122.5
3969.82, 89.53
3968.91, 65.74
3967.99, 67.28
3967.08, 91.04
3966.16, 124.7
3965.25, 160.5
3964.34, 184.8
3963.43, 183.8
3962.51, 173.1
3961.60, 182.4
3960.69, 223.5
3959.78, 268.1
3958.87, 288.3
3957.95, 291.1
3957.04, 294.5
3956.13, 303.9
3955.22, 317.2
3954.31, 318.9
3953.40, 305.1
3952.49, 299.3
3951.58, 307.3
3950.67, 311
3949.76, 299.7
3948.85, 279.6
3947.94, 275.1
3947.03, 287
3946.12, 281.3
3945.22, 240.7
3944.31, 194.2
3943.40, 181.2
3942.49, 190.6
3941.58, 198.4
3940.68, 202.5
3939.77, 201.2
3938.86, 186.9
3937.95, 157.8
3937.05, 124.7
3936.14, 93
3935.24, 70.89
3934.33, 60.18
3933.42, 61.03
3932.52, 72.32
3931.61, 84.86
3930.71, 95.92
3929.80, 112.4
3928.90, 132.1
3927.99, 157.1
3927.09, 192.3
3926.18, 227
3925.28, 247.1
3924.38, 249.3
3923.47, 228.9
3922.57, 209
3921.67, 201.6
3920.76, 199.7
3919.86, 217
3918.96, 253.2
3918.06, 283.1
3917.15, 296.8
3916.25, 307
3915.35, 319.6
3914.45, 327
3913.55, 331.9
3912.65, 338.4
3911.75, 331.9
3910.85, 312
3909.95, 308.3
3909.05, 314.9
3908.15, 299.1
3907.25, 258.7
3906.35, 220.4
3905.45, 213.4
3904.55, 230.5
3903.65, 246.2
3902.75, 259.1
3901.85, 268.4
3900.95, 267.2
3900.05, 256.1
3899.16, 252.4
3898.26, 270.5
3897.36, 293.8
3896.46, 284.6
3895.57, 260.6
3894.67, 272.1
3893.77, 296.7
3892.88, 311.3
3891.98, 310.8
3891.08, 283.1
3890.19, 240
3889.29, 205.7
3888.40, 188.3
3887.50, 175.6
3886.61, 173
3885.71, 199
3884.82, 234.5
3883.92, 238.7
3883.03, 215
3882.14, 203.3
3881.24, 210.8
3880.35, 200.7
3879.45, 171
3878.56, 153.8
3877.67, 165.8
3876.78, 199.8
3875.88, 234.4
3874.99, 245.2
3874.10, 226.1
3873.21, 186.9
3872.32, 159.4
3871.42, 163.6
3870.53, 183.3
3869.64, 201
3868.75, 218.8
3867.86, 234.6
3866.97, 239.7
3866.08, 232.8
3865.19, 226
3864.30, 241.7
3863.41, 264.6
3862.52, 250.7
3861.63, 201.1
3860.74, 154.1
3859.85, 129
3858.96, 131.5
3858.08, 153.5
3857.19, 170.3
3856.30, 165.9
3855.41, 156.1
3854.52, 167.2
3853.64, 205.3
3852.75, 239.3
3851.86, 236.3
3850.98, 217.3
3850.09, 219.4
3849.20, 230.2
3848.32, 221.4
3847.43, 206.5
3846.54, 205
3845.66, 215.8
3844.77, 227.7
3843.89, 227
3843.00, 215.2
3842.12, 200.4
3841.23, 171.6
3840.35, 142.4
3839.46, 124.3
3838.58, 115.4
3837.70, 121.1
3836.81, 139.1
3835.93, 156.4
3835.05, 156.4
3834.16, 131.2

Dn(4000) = 1.9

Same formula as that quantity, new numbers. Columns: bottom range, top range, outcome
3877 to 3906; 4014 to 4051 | 1.78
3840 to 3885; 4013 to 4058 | 2.11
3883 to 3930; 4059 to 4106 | 1.70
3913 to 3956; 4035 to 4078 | 1.82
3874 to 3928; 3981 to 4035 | 1.64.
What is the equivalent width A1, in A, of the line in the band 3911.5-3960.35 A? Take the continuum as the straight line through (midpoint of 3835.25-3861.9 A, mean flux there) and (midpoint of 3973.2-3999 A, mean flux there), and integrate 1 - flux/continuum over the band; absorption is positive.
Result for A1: 9.9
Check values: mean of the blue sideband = 182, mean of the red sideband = 345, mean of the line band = 227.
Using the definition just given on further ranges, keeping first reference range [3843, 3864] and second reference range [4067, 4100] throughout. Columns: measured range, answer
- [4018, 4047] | -2.29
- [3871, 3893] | 1.57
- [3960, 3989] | 6.32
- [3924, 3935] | 5.30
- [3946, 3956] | -0.36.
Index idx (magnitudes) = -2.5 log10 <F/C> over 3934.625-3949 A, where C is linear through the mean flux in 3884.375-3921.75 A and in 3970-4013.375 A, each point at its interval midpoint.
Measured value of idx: 0.477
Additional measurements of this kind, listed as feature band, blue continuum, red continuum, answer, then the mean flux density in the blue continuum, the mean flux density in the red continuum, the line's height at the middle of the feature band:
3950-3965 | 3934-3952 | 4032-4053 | -0.15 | 208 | 380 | 233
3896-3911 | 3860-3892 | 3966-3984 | -0.23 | 210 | 230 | 216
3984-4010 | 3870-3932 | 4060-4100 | -0.17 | 235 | 398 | 322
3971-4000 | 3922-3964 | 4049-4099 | -0.22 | 210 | 395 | 270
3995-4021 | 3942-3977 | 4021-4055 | -0.19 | 225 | 389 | 327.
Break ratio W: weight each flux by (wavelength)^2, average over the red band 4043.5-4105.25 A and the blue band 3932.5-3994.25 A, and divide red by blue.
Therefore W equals 1.6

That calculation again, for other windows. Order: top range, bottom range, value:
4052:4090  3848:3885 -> 2.11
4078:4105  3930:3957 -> 2.14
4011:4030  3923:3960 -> 2.01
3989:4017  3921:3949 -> 2.28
